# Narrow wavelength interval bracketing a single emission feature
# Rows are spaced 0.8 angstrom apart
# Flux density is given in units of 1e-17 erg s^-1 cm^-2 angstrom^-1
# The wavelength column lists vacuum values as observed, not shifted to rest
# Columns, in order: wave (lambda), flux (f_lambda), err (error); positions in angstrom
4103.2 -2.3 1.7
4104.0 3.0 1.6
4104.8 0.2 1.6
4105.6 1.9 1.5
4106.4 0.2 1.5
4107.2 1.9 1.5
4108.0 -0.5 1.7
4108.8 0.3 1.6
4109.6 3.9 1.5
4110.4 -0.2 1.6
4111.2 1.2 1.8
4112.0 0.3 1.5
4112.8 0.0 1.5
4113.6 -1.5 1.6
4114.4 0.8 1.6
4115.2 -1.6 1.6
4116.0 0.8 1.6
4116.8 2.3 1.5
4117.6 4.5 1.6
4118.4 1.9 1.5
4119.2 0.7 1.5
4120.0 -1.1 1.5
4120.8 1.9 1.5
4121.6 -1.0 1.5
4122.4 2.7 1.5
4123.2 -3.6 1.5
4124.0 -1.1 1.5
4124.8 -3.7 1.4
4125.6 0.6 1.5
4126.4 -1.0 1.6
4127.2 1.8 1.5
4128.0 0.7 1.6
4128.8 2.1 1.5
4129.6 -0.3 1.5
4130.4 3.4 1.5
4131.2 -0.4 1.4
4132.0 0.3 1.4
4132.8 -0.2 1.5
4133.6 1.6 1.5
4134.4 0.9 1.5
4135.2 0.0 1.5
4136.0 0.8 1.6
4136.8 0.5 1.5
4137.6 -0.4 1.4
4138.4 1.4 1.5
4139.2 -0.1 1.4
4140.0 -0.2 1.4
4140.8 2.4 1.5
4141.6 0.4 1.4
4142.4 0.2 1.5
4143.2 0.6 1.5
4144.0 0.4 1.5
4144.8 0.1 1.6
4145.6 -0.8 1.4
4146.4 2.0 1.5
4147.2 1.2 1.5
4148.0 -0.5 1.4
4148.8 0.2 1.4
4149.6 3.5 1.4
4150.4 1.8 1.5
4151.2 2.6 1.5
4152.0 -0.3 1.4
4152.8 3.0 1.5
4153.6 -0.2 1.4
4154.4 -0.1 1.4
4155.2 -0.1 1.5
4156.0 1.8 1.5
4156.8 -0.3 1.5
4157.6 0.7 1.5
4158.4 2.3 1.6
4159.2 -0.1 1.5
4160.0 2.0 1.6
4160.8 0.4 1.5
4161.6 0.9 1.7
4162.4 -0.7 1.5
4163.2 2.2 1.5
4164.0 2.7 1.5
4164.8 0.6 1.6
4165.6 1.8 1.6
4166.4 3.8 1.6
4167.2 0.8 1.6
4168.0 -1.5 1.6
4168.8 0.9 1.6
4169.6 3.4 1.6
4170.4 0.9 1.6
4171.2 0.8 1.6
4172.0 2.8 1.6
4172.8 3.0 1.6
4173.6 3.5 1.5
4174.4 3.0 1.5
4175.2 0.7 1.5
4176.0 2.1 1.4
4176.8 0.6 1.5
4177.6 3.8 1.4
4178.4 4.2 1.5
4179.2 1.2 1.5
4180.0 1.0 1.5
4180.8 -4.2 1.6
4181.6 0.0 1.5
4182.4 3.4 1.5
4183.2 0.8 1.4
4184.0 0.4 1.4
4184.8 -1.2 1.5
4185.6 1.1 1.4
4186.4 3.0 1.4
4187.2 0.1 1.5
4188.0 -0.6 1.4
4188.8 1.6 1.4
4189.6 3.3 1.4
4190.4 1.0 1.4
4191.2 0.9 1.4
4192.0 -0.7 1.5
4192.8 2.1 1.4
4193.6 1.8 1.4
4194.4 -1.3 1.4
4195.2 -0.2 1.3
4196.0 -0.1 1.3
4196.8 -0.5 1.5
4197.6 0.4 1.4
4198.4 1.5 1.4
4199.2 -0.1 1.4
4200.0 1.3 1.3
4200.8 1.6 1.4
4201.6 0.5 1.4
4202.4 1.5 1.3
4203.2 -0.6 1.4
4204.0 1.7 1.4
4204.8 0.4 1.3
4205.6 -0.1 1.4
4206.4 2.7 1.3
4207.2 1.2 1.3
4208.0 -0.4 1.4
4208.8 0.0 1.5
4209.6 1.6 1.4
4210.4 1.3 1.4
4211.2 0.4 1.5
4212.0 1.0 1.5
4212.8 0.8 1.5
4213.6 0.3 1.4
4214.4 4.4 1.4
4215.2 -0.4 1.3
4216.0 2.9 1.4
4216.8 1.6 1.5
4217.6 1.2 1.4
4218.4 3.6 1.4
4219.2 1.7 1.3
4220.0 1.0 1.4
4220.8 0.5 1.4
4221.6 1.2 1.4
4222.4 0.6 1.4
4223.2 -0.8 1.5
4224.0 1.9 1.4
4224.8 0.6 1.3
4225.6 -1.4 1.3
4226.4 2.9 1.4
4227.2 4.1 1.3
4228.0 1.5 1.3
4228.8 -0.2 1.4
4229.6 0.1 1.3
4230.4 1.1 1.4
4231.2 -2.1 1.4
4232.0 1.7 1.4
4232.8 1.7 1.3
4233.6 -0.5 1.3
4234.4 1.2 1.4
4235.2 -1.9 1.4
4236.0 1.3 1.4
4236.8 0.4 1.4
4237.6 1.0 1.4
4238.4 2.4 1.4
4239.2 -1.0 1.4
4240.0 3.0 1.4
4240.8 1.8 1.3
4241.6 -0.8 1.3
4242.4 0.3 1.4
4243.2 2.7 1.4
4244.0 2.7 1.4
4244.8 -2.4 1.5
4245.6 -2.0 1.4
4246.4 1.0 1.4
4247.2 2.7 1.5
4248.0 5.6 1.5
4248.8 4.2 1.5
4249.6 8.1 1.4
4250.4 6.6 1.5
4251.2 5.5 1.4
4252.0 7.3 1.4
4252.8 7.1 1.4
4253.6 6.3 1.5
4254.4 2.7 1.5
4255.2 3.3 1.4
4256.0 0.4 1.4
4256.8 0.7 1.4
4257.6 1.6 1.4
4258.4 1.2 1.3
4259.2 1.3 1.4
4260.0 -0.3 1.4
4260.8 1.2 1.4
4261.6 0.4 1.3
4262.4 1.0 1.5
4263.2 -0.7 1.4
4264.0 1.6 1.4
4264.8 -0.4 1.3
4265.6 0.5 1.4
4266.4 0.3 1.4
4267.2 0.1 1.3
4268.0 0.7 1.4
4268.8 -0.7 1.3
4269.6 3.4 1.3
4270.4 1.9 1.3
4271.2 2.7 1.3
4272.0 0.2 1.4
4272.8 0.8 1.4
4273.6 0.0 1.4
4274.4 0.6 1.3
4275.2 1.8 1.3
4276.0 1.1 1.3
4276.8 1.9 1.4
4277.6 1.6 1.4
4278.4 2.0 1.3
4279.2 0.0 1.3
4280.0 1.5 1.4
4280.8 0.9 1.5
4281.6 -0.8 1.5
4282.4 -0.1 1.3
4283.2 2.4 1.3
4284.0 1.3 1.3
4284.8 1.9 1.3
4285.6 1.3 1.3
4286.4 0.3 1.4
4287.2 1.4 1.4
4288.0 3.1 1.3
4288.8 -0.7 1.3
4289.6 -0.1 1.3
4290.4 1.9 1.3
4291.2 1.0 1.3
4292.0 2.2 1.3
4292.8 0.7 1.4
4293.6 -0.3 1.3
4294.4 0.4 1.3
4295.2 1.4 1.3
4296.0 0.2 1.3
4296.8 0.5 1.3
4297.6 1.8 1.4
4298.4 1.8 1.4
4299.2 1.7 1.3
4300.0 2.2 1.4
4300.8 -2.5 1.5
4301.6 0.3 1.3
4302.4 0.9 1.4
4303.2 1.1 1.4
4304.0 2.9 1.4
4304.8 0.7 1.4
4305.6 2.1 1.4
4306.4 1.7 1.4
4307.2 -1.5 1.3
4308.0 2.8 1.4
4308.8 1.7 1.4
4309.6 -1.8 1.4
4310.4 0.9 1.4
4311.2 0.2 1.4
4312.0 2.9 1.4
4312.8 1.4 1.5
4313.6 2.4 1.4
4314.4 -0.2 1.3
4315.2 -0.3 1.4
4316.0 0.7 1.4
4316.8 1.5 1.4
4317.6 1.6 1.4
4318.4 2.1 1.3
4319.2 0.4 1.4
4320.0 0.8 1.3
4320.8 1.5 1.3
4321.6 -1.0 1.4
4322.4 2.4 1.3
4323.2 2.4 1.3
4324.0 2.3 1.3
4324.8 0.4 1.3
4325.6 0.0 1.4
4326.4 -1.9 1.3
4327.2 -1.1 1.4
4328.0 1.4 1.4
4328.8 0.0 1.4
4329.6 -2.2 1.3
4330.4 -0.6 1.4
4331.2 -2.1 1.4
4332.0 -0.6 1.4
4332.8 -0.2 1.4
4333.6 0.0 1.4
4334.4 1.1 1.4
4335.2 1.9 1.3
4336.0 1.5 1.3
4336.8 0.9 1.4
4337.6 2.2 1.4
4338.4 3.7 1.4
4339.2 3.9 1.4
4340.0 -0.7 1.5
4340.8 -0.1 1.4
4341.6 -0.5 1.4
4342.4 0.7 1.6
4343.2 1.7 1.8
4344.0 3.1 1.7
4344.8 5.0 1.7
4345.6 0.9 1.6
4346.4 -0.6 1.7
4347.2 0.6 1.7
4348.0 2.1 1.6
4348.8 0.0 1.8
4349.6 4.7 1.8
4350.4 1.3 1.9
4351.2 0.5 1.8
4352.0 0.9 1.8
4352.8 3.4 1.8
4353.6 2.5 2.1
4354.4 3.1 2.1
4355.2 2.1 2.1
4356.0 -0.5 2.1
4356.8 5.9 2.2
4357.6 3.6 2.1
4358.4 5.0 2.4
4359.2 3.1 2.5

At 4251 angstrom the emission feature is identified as [O II]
